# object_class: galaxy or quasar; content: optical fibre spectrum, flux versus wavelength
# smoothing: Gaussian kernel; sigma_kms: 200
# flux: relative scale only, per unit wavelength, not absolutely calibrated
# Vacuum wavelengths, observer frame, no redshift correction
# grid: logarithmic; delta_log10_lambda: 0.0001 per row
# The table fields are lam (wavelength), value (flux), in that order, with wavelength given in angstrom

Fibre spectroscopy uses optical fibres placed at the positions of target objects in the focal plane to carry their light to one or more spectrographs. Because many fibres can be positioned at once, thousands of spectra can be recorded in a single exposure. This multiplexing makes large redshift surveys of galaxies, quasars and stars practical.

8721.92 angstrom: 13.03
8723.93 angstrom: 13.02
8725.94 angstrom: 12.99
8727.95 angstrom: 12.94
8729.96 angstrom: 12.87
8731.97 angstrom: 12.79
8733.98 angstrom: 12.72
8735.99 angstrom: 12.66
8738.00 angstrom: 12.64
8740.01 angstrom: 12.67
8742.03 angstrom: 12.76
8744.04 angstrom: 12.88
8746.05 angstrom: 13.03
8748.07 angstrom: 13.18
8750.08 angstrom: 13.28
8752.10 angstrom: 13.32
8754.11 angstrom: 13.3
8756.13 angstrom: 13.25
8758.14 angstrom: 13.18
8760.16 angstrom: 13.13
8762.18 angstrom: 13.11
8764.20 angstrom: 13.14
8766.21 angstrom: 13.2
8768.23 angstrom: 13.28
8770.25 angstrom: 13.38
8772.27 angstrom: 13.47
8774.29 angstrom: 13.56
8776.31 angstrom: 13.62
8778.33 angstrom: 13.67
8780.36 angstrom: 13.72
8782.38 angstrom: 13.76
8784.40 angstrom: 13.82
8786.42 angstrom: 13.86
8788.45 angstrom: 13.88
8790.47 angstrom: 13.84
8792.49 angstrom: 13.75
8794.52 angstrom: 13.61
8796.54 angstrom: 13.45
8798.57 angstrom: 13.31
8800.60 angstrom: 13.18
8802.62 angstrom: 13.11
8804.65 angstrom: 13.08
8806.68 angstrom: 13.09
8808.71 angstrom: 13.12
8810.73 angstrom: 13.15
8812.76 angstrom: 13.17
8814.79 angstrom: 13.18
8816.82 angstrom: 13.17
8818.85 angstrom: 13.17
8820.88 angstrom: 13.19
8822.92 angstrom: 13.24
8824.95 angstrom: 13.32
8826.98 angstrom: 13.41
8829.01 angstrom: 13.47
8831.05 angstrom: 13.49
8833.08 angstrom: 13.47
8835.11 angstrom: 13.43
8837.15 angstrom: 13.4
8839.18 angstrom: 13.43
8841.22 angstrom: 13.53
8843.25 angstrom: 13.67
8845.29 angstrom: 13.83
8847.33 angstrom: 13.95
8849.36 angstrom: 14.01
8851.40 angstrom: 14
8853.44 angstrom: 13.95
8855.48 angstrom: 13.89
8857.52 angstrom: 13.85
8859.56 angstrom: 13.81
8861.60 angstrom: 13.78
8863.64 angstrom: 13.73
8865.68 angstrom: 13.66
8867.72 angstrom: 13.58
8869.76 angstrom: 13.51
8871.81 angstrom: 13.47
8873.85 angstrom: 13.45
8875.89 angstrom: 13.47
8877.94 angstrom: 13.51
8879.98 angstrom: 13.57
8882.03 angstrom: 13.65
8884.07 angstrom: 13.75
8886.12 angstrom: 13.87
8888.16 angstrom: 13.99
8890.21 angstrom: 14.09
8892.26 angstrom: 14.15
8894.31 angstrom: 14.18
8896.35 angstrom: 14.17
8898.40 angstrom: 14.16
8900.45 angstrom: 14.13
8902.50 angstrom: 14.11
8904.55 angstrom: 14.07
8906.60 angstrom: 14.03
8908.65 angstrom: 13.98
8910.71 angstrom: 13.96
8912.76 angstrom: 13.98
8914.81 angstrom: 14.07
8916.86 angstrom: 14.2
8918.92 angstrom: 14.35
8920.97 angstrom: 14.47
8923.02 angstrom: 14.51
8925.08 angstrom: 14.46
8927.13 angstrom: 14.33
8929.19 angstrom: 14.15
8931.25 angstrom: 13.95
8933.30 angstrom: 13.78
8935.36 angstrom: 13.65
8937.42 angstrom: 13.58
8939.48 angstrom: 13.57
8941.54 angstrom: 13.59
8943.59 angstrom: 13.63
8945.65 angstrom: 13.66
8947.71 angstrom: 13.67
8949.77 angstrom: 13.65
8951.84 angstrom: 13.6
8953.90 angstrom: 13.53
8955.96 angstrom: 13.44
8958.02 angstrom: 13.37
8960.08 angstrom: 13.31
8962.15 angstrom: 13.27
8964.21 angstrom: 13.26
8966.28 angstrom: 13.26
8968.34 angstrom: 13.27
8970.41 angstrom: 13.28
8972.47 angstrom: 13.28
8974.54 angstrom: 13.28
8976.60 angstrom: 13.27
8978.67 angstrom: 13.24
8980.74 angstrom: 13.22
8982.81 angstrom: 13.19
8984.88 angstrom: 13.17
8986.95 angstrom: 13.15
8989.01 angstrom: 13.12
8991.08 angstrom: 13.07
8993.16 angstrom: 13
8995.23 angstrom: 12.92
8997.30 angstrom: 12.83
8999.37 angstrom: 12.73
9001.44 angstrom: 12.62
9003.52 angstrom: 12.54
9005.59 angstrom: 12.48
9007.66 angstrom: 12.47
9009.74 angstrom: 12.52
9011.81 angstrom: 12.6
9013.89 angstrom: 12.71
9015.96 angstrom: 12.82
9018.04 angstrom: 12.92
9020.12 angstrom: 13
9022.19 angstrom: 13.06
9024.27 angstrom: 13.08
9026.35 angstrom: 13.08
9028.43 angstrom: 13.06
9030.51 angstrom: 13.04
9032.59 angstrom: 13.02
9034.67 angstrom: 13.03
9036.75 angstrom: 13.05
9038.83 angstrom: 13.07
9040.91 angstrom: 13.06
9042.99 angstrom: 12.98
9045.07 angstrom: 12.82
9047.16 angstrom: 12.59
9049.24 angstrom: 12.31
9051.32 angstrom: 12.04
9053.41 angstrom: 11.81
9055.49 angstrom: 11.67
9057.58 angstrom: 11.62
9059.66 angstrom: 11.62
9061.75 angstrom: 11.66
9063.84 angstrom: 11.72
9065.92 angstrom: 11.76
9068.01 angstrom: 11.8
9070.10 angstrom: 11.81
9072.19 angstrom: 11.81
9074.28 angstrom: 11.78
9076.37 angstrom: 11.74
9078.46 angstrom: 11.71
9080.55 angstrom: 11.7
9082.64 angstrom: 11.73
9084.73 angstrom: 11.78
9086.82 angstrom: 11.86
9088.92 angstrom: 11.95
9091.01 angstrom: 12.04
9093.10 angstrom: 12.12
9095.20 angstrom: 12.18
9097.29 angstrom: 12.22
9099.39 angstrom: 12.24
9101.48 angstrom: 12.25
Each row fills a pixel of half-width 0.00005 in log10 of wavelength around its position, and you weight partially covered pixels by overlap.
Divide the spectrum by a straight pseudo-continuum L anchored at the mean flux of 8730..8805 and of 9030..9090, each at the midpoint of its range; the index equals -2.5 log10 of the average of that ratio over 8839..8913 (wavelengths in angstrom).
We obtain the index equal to -0.08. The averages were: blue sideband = 13.3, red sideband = 12.1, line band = 13.8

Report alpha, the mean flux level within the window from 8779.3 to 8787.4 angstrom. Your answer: 13.8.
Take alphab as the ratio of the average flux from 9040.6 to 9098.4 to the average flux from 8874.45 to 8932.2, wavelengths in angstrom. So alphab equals 0.85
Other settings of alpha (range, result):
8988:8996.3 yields 13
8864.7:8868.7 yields 13.6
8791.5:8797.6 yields 13.6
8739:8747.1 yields 12.8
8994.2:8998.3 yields 12.9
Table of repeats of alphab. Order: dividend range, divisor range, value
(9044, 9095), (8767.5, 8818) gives 0.88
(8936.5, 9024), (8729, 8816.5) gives 0.99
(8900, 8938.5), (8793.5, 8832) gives 1.06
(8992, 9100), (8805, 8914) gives 0.91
